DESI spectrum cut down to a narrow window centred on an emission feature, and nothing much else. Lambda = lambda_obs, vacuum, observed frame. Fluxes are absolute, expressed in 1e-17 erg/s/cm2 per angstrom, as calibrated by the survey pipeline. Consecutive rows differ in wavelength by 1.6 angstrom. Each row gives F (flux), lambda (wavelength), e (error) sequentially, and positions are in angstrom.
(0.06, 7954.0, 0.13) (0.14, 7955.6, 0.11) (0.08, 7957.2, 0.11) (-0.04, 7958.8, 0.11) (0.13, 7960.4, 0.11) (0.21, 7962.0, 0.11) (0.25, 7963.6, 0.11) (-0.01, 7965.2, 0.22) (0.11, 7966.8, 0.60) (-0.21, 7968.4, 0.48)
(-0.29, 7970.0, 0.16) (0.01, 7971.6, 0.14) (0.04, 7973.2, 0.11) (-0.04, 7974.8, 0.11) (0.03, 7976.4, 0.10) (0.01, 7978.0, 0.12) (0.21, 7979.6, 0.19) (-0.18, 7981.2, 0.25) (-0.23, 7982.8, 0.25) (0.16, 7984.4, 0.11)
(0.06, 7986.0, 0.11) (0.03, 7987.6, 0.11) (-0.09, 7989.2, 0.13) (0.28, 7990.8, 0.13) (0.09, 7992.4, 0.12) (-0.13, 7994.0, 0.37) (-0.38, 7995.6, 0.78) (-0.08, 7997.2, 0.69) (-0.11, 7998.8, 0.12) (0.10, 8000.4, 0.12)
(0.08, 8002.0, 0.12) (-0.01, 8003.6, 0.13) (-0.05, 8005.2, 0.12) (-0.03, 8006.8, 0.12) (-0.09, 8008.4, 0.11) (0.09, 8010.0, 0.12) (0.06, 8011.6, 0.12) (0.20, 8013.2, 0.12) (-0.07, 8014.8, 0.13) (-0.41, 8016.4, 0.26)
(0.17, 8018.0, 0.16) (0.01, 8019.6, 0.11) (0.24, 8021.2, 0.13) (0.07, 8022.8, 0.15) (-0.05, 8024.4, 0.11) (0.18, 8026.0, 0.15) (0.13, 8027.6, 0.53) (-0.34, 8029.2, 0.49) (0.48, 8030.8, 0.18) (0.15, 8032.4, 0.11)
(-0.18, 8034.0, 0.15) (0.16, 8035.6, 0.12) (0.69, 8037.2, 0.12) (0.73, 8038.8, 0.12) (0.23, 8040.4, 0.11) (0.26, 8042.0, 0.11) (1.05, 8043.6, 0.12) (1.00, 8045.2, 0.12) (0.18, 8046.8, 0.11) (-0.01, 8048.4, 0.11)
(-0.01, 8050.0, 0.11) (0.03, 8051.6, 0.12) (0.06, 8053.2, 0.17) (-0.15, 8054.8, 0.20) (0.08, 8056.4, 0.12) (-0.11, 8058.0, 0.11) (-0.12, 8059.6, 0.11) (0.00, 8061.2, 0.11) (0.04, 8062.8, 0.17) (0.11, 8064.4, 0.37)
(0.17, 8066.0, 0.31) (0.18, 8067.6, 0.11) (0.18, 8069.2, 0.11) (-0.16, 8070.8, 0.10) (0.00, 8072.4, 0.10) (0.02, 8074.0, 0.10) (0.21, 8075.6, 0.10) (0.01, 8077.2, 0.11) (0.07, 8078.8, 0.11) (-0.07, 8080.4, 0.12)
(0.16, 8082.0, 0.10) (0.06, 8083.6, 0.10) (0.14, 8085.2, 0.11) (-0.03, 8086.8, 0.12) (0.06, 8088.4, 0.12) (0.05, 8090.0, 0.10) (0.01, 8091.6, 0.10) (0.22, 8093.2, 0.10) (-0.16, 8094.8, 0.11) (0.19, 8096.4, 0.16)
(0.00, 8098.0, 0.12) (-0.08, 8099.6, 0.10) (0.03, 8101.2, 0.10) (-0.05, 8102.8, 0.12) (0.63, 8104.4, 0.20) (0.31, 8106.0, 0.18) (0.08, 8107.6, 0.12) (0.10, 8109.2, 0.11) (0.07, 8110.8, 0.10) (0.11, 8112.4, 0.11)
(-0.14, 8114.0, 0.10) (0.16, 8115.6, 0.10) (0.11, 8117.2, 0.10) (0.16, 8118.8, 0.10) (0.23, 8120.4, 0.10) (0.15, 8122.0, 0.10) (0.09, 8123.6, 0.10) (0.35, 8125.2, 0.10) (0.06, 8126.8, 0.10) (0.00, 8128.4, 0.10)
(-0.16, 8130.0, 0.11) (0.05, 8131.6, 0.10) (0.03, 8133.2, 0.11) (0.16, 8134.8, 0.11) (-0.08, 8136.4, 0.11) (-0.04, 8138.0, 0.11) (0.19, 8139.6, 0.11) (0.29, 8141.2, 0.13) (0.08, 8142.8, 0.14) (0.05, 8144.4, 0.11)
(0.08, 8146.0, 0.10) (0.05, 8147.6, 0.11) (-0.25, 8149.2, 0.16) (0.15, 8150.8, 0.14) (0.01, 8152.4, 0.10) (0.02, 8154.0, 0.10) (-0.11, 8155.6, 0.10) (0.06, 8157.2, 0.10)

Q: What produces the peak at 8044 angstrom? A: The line [O II] 3727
